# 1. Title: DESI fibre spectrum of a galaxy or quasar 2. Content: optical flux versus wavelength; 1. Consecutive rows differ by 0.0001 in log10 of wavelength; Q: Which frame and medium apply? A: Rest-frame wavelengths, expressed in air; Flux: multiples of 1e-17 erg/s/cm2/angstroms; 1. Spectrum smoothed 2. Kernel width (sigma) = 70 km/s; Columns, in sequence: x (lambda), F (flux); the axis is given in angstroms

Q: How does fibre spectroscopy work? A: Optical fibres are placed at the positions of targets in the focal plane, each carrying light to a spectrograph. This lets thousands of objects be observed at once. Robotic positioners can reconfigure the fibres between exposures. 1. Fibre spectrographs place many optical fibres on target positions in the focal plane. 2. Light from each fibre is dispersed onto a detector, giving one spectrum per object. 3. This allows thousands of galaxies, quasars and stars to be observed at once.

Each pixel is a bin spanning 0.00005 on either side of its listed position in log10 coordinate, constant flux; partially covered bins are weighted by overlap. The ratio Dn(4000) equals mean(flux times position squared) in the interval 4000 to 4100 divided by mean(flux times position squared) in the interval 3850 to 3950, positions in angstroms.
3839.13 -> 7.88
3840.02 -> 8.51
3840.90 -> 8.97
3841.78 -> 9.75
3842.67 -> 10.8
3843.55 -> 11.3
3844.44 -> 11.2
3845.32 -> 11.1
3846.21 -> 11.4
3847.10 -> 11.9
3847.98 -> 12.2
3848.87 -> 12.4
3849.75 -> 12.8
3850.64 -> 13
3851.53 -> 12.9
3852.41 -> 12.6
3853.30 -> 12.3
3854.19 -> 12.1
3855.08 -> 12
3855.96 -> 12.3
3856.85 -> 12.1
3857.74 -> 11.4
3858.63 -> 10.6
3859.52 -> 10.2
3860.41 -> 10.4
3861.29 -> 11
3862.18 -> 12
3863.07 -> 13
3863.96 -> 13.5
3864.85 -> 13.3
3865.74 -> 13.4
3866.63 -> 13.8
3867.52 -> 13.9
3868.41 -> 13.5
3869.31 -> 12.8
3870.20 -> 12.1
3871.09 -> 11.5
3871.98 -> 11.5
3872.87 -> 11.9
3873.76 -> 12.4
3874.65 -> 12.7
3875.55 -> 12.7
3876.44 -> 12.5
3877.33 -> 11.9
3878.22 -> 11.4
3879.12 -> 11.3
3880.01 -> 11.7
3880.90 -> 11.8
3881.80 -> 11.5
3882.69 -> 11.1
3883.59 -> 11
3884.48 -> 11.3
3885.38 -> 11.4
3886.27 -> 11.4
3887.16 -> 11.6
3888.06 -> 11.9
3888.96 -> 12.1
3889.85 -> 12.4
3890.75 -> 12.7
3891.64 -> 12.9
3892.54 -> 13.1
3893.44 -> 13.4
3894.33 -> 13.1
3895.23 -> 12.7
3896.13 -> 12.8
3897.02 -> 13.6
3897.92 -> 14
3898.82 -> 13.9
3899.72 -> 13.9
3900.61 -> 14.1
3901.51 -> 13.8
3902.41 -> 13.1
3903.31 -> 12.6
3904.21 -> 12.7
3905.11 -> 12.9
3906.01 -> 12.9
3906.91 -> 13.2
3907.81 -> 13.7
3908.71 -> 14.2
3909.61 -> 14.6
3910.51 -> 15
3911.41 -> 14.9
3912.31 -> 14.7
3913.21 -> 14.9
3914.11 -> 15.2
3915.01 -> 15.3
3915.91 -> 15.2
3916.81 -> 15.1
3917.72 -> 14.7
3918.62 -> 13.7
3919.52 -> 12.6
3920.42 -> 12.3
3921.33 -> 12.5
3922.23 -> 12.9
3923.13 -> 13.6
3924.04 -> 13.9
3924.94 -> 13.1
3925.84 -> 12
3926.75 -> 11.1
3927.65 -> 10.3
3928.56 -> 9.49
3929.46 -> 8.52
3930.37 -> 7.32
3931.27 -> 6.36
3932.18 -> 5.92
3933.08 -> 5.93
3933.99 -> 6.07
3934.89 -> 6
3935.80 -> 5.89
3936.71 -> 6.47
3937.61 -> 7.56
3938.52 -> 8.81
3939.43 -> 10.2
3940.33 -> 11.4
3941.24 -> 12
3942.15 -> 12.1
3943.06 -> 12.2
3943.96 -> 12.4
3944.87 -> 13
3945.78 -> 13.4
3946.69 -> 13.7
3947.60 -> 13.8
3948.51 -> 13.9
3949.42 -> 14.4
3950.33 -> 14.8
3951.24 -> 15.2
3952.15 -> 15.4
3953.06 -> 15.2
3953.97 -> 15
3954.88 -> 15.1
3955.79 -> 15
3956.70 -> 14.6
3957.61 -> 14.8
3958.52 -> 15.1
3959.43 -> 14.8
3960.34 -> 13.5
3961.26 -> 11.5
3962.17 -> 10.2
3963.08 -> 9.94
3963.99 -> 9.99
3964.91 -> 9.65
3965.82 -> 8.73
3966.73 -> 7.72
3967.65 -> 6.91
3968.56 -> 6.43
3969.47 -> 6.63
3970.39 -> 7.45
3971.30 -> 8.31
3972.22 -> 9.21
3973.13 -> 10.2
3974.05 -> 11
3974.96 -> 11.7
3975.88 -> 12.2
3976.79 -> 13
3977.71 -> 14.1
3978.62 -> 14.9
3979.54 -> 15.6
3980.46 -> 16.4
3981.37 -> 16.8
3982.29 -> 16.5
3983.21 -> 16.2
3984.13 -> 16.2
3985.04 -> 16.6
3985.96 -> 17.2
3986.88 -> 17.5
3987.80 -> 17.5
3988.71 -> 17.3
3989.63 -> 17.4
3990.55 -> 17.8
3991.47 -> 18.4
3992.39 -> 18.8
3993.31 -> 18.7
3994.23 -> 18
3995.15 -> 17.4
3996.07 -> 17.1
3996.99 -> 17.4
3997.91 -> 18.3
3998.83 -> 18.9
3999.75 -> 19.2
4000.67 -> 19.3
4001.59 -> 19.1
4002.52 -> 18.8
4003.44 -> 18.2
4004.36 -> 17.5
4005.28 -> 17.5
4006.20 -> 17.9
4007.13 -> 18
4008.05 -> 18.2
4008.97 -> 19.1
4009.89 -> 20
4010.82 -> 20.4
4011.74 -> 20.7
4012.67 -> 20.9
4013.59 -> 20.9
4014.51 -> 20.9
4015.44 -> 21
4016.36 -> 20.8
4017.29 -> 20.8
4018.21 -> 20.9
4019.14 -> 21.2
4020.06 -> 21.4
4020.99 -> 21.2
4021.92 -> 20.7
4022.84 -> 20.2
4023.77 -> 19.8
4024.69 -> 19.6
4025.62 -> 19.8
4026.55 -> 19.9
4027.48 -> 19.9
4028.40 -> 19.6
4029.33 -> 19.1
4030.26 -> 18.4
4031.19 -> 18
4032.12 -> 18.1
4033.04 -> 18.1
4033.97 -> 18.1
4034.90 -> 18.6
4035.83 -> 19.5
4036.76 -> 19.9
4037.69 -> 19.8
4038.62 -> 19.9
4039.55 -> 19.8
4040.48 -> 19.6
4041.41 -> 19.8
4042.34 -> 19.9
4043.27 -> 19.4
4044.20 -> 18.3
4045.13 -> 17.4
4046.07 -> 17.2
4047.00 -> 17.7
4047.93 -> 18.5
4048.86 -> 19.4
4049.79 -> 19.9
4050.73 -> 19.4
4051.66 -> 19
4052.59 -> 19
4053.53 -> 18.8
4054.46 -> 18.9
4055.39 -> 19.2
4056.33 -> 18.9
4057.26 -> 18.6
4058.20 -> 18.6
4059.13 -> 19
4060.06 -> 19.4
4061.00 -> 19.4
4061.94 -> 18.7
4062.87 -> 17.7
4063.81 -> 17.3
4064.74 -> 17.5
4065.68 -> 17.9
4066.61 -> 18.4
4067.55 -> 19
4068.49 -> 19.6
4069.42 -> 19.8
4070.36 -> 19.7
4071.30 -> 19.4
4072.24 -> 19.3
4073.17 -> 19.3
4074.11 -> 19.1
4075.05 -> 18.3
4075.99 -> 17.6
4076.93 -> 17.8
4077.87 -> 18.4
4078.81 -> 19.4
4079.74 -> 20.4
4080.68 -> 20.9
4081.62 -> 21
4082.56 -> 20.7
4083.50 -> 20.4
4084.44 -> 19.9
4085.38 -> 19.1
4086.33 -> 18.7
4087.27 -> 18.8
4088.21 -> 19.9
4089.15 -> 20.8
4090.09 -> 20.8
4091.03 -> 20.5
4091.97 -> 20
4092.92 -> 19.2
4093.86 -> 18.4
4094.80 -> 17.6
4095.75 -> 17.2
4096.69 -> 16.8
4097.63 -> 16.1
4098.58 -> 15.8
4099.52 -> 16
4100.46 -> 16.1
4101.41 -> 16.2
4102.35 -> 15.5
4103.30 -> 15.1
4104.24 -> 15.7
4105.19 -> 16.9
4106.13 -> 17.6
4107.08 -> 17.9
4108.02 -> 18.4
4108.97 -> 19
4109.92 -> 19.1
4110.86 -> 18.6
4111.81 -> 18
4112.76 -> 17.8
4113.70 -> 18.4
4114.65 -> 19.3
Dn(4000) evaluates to 1.70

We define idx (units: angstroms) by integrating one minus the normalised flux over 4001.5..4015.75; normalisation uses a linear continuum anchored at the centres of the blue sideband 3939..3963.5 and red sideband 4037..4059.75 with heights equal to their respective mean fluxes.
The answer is -2.18 angstroms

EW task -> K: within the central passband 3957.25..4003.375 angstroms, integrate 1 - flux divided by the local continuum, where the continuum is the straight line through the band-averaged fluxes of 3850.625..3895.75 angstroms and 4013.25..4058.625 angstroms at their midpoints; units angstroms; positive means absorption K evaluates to 7.3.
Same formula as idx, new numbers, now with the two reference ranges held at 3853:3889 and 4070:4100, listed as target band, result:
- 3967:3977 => 4.0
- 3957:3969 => 3.4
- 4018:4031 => -2.3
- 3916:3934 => 3.5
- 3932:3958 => 4.8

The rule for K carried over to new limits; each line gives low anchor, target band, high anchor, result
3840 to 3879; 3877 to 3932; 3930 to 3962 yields -3.8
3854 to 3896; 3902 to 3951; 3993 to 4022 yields 9.6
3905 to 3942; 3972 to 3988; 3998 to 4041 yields 1.6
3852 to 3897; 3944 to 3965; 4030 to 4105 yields 1.8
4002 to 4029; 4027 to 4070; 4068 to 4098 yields 1.5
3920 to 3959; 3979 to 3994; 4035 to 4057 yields -2.3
